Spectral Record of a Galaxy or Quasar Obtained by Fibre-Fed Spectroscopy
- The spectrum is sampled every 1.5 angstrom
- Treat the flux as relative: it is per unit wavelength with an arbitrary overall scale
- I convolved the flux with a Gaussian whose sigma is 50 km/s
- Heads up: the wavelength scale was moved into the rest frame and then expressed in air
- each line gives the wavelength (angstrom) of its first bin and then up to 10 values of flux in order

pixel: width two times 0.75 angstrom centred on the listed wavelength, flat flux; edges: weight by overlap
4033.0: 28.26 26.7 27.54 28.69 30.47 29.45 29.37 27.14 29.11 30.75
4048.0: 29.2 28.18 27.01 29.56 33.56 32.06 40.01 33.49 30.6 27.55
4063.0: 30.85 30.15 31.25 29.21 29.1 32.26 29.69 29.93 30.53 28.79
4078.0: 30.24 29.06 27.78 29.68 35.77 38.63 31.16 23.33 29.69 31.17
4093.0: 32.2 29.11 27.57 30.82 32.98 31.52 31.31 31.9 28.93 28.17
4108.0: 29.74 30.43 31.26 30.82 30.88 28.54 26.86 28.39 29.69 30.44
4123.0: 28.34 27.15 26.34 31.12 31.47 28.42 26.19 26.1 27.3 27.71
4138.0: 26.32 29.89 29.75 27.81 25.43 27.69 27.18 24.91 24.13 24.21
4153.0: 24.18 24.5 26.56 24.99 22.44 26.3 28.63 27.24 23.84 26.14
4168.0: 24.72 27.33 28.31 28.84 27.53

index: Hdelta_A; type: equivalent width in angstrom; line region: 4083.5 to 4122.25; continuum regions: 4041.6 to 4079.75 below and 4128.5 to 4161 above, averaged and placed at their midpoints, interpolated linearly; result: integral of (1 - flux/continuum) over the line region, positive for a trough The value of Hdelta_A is -2.70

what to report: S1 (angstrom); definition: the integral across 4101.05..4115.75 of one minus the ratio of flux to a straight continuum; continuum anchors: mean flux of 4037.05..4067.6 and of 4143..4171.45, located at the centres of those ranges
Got -1.3 angstrom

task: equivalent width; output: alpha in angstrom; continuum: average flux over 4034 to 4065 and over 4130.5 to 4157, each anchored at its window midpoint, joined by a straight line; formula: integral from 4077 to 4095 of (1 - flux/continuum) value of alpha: -1.22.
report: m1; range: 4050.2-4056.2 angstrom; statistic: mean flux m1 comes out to 30.5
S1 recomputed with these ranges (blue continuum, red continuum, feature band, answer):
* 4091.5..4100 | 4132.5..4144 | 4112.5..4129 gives -0.1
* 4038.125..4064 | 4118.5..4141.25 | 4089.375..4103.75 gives -0.8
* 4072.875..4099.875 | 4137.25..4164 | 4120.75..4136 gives -0.3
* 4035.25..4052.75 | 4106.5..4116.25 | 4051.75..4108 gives -2.4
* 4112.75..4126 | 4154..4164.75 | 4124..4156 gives 0.2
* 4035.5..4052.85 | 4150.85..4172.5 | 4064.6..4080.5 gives -1.0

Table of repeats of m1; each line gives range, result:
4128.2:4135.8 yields 27.9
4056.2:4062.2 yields 33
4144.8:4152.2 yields 25.6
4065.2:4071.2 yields 30.4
